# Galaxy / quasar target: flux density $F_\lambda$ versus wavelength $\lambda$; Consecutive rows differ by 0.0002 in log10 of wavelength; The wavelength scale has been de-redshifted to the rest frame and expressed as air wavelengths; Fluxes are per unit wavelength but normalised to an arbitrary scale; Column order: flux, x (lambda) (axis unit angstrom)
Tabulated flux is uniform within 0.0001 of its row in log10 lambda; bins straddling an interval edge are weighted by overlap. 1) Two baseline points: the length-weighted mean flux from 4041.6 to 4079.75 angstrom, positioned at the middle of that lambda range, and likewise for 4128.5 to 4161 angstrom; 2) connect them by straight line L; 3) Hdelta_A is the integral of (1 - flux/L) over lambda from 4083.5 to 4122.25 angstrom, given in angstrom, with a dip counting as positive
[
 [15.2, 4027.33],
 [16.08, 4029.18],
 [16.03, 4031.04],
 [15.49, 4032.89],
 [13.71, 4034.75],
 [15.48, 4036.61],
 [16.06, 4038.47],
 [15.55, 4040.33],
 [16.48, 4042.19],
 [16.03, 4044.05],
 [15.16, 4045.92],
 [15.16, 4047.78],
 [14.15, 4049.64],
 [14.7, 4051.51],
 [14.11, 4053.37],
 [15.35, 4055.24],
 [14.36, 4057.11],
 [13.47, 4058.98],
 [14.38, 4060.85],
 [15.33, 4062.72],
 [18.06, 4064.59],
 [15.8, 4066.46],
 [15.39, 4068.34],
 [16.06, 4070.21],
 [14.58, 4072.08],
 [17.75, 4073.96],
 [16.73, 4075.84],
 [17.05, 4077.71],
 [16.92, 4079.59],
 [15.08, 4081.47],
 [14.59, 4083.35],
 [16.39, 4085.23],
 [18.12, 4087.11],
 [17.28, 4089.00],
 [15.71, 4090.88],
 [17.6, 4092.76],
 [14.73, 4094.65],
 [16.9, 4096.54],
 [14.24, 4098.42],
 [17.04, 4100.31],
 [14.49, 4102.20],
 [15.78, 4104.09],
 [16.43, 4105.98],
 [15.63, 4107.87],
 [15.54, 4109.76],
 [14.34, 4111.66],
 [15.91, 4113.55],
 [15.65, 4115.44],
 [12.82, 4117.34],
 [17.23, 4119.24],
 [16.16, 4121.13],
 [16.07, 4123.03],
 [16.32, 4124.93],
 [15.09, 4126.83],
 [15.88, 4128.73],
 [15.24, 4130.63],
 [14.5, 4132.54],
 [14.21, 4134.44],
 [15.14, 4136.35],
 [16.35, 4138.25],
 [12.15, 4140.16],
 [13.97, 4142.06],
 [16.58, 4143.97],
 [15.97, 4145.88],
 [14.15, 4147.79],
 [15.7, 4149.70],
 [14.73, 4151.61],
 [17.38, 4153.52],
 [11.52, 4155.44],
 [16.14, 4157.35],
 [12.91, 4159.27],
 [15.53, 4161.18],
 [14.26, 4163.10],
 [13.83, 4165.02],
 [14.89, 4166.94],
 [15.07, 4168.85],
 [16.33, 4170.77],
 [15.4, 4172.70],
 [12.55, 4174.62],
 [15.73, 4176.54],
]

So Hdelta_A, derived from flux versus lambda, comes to -1.7 angstrom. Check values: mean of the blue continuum 15.5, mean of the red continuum 14.8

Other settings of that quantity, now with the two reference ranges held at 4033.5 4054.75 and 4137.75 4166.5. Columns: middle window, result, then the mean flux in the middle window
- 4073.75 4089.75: -1.7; 16.6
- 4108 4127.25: -0.9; 15.5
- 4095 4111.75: -0.8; 15.6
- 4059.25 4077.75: -1.1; 16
